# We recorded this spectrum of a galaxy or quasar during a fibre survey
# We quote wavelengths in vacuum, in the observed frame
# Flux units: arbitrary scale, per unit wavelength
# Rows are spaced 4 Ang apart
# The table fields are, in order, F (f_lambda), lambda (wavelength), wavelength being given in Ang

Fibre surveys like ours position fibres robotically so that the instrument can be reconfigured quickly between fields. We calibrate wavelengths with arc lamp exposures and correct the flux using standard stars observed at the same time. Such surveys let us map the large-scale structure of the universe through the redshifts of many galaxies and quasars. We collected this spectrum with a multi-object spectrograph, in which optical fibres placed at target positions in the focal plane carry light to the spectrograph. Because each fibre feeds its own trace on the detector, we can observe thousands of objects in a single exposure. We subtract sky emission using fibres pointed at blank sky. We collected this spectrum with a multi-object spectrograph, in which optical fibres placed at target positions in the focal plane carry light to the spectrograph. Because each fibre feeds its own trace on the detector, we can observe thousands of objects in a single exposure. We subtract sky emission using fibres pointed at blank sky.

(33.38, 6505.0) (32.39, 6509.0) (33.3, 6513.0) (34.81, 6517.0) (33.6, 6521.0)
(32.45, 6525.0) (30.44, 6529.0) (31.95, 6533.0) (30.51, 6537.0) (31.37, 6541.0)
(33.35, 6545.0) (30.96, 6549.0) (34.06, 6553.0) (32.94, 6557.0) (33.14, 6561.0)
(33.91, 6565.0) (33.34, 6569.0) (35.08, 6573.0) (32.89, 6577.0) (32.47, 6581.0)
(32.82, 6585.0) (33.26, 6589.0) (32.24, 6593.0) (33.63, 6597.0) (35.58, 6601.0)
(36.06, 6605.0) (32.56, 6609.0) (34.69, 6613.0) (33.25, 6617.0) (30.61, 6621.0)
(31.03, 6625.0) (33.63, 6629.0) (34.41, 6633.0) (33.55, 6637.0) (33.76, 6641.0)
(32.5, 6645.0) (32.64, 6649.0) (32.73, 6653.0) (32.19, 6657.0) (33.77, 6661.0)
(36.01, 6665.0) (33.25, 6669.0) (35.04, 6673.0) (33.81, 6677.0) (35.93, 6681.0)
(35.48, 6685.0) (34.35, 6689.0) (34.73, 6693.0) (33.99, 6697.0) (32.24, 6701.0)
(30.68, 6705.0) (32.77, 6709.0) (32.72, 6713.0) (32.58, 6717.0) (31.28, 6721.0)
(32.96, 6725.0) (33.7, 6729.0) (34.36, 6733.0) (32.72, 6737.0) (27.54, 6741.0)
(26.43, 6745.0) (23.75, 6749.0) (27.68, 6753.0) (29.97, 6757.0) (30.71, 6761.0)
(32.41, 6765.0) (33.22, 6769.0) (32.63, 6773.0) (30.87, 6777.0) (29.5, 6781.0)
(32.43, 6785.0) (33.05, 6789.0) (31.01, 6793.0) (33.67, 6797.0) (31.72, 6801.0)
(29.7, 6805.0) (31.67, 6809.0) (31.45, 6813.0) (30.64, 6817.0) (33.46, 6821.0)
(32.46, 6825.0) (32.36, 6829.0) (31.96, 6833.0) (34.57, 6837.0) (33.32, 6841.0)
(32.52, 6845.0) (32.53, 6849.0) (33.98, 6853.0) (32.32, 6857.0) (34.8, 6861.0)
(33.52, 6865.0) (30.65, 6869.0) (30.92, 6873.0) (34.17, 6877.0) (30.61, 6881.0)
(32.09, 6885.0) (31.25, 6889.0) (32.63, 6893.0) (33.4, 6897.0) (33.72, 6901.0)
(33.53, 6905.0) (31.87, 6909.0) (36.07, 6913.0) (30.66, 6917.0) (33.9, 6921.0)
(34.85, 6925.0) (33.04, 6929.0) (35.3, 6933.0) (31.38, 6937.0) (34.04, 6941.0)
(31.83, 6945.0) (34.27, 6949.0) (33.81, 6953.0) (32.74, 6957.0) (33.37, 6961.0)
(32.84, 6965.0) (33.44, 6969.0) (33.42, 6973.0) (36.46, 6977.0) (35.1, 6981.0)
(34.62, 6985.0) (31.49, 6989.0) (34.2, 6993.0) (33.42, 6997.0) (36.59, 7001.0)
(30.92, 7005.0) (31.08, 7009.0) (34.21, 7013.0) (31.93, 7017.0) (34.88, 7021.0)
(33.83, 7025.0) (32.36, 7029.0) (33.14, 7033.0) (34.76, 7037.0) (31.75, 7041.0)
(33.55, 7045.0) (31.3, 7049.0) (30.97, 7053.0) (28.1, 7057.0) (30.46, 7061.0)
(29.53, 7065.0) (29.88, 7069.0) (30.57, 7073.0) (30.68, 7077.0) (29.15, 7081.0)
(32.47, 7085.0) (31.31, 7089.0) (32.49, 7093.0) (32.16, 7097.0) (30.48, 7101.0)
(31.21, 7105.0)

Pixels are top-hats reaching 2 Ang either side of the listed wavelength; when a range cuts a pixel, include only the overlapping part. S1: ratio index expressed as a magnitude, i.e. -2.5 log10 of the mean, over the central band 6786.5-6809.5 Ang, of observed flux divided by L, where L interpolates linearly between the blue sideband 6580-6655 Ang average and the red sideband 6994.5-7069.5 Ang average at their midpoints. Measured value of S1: 0.03 mag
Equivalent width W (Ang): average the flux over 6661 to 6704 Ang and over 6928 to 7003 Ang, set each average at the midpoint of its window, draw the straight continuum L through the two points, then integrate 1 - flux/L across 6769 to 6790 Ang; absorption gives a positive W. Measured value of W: 1.5 Ang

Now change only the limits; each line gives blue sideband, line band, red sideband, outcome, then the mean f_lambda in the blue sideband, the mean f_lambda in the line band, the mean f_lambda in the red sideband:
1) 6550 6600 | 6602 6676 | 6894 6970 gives -0.3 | 33.3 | 33.5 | 33.4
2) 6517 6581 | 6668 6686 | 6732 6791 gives -2.0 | 32.7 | 34.7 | 30.4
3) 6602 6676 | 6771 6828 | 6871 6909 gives 1.9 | 33.5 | 31.7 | 32.4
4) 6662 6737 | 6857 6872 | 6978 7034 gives 0.4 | 33.6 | 32.8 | 33.5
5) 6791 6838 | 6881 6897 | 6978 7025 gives 0.3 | 32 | 32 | 33.6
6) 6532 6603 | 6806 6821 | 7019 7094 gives 0.4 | 33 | 31.4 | 31.6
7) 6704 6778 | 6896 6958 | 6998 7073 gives -3.3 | 31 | 33.4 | 32.2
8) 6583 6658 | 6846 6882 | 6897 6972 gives 0.7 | 33.2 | 32.7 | 33.4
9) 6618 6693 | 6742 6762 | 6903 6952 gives 3.6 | 33.6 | 27.5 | 33.4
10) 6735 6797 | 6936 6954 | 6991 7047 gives -0.4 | 30.4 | 33.1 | 33.3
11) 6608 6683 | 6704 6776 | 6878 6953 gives 5.0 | 33.5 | 31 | 33.1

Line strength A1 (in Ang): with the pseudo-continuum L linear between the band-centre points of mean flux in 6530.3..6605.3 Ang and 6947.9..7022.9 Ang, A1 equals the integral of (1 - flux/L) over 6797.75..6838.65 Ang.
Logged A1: 1.66 Ang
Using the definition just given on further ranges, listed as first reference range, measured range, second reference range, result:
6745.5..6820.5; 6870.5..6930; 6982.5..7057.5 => -1.8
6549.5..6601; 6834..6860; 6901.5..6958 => 0.1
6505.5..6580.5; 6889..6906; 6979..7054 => 0.0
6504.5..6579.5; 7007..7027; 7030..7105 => -1.1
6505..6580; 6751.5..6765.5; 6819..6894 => 1.1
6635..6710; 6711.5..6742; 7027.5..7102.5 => 0.9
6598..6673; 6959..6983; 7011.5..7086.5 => -1.5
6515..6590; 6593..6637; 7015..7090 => -1.1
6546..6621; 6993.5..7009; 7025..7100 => -0.8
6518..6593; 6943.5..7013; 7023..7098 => -4.1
